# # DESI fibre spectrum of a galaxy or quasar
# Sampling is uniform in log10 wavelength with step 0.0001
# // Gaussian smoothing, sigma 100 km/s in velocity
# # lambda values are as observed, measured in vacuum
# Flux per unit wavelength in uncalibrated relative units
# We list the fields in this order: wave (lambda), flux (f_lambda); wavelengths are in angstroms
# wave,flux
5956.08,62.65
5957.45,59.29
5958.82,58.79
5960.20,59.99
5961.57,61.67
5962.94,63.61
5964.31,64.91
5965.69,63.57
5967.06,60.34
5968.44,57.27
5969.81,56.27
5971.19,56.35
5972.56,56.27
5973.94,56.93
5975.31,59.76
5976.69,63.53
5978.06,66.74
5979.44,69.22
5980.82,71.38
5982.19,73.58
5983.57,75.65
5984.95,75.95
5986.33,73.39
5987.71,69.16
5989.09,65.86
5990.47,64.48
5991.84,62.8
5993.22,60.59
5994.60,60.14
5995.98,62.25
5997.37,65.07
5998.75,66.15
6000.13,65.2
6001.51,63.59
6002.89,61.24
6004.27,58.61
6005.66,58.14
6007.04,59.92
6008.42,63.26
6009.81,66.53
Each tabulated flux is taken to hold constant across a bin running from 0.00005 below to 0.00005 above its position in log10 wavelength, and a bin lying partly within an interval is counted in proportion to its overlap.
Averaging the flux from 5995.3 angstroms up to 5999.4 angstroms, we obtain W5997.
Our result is 64.4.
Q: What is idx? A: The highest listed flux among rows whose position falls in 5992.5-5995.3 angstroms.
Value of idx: 60.59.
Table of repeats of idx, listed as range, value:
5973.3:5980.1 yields 69.22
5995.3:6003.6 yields 66.15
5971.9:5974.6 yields 56.93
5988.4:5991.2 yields 65.86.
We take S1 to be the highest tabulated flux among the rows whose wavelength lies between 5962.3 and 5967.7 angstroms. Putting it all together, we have 64.91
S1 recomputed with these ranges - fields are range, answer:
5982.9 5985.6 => 75.95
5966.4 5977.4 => 63.53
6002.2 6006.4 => 61.24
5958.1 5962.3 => 61.67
